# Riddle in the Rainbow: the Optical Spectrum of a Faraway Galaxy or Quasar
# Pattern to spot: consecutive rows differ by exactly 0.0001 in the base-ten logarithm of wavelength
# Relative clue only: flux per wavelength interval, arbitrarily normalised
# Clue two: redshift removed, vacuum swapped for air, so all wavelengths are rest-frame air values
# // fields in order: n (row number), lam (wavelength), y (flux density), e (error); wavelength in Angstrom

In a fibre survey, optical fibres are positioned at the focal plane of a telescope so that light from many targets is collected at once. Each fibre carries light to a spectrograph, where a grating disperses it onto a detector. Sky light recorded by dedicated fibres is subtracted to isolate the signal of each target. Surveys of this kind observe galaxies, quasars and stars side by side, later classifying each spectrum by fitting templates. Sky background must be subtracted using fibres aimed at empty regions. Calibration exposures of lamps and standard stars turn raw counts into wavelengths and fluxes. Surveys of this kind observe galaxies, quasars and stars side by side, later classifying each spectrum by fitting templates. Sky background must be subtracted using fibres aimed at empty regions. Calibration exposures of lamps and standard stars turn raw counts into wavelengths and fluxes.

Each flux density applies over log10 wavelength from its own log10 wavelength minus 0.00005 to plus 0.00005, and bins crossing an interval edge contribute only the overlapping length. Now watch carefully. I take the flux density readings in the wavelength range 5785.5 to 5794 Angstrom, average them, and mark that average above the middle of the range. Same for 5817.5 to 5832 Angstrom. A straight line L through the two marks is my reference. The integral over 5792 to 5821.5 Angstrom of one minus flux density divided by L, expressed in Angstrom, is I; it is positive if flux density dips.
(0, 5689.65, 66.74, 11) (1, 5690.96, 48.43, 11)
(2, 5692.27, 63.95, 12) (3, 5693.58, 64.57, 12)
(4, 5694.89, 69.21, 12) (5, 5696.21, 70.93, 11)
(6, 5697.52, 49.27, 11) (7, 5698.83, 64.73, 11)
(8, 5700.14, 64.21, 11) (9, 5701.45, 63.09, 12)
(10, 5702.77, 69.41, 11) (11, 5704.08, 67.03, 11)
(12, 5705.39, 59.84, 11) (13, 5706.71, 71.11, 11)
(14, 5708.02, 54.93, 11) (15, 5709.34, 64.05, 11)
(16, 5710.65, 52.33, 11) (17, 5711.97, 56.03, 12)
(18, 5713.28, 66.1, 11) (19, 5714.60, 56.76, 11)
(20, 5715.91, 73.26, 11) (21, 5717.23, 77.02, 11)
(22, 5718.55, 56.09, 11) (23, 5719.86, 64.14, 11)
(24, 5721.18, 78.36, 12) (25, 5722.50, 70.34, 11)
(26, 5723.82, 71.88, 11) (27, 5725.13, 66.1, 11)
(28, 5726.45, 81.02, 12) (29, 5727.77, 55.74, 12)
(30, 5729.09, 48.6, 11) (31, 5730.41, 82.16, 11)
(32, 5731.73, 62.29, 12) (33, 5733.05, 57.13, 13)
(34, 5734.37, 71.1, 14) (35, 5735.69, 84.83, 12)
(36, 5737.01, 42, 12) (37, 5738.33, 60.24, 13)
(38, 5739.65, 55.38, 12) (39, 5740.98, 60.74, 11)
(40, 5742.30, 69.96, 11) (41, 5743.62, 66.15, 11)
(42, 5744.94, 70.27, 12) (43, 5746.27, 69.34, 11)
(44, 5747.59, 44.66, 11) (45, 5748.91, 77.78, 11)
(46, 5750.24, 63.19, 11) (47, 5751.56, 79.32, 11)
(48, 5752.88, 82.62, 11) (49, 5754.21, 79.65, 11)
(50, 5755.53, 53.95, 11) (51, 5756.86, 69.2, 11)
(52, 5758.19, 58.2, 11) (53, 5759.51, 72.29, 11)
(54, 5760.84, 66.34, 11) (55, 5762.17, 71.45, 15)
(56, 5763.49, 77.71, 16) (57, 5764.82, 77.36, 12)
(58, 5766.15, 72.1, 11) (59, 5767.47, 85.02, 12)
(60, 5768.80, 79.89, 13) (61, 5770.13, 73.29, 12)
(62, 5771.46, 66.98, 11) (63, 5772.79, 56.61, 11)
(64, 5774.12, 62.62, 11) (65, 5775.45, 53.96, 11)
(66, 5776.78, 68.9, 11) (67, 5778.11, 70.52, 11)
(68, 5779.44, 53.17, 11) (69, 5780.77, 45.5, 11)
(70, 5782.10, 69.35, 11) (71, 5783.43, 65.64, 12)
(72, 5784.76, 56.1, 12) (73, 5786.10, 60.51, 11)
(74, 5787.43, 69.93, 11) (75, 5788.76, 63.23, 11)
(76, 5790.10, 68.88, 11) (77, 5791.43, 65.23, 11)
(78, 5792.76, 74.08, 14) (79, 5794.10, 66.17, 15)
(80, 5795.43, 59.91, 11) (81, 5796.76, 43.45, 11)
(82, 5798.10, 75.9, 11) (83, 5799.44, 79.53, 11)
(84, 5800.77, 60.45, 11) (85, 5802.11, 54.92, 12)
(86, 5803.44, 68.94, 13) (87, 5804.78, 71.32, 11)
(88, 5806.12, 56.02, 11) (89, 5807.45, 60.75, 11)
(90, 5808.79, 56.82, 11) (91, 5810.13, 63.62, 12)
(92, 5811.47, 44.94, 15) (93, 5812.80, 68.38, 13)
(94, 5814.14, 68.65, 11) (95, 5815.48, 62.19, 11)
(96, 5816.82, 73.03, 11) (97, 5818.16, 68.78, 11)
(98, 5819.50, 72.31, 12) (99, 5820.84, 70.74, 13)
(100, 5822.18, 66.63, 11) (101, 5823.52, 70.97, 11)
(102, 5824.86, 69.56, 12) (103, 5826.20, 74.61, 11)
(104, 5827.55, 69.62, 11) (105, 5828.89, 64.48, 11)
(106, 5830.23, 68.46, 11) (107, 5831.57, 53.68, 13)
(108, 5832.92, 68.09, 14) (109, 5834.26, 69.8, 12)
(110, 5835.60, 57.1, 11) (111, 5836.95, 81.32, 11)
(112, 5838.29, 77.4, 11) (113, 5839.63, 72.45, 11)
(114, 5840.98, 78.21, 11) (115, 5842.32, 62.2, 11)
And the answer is 1.3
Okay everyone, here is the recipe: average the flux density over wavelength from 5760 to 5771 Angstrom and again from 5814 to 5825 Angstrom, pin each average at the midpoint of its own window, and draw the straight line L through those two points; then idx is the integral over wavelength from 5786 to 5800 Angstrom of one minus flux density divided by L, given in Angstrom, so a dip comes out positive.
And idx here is 1.2 Angstrom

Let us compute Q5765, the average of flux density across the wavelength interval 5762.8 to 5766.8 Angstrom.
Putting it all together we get 75.7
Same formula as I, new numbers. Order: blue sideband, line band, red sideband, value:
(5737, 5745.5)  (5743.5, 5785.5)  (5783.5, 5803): -2.99 Angstrom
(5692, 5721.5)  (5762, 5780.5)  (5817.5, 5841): -0.51 Angstrom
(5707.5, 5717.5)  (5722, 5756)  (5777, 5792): -2.25 Angstrom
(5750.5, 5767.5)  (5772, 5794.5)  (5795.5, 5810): 1.29 Angstrom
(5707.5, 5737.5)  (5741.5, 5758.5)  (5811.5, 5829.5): -0.56 Angstrom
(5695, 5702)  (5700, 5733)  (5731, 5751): -0.95 Angstrom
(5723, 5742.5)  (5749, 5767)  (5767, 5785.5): -1.91 Angstrom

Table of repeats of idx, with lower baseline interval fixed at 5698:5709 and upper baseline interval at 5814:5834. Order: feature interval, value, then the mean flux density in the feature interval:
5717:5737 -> -0.8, 67.4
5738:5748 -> 0.4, 62.6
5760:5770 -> -1.4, 75.5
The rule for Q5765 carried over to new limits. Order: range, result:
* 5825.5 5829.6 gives 69.5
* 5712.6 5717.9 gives 68.2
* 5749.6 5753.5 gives 75.2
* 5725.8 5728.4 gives 68.4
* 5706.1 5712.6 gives 59.6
